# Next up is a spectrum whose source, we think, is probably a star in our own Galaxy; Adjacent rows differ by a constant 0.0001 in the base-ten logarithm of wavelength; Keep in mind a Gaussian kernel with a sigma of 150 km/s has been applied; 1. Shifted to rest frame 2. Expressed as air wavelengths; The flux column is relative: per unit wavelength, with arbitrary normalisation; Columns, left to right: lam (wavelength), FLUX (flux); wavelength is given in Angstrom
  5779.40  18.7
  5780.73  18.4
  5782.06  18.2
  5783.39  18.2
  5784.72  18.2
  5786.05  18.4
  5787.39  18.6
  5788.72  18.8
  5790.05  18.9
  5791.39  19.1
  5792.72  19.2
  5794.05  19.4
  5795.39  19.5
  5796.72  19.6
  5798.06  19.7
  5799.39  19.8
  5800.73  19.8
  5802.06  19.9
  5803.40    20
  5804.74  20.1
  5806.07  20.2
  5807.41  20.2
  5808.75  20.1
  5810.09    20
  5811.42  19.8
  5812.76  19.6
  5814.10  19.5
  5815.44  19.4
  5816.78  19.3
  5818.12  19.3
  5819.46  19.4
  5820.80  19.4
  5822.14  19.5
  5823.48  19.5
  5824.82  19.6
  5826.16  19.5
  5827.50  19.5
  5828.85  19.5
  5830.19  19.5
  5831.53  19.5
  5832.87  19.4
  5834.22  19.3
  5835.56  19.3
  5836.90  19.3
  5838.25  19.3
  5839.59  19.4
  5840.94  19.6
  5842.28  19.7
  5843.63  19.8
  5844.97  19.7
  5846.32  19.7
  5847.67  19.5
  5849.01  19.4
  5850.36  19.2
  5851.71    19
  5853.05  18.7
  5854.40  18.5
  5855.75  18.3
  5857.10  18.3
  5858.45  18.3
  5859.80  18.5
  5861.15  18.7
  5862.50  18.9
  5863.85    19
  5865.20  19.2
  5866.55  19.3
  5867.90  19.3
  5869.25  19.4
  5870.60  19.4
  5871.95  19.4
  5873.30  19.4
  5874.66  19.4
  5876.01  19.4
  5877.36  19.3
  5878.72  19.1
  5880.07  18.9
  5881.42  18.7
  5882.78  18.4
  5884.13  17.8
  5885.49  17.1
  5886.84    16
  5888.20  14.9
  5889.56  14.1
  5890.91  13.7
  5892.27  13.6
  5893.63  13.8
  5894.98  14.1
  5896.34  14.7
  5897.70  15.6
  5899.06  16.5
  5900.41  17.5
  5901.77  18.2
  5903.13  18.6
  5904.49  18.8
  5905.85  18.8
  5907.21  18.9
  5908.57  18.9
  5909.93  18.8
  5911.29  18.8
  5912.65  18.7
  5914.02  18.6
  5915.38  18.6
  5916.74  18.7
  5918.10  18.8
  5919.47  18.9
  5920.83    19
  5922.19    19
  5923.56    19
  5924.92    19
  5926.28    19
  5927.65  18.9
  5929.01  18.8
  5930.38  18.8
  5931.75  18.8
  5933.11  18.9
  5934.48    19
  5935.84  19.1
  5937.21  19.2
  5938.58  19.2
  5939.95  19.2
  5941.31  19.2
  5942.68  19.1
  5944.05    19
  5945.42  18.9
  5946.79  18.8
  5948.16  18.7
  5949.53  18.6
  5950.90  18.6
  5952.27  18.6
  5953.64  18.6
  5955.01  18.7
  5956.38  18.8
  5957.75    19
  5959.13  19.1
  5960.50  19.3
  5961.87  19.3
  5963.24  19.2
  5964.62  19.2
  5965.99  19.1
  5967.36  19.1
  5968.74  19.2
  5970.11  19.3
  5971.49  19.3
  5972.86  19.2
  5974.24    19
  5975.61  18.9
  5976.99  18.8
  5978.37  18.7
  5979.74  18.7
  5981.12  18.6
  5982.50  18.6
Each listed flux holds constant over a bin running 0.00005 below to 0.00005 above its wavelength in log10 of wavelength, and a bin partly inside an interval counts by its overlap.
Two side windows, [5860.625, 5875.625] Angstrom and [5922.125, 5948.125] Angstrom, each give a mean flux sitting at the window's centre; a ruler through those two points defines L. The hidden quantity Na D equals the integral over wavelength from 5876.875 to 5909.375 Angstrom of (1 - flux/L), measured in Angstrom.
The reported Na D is 3.8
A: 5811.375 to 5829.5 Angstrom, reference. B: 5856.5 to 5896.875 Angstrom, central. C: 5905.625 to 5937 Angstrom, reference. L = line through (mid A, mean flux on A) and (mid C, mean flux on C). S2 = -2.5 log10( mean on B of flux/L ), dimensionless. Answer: 0.09 mag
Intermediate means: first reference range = 19.5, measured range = 17.7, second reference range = 18.9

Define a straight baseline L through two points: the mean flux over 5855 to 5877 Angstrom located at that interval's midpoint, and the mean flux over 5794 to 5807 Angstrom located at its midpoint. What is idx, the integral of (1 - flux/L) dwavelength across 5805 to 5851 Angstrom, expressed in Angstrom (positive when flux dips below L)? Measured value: -0.2 Angstrom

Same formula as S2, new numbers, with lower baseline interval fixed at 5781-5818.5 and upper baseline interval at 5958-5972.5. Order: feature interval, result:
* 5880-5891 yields 0.16 mag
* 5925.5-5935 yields 0.02 mag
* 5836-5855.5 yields 0.00 mag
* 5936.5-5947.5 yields 0.01 mag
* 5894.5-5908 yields 0.12 mag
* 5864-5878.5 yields 0.00 mag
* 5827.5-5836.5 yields 0.00 mag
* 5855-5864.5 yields 0.04 mag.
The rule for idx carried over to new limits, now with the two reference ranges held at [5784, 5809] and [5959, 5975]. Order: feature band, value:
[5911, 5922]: 0.3 Angstrom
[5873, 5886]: 0.4 Angstrom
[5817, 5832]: -0.1 Angstrom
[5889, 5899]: 2.6 Angstrom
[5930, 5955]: 0.4 Angstrom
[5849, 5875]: 0.5 Angstrom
